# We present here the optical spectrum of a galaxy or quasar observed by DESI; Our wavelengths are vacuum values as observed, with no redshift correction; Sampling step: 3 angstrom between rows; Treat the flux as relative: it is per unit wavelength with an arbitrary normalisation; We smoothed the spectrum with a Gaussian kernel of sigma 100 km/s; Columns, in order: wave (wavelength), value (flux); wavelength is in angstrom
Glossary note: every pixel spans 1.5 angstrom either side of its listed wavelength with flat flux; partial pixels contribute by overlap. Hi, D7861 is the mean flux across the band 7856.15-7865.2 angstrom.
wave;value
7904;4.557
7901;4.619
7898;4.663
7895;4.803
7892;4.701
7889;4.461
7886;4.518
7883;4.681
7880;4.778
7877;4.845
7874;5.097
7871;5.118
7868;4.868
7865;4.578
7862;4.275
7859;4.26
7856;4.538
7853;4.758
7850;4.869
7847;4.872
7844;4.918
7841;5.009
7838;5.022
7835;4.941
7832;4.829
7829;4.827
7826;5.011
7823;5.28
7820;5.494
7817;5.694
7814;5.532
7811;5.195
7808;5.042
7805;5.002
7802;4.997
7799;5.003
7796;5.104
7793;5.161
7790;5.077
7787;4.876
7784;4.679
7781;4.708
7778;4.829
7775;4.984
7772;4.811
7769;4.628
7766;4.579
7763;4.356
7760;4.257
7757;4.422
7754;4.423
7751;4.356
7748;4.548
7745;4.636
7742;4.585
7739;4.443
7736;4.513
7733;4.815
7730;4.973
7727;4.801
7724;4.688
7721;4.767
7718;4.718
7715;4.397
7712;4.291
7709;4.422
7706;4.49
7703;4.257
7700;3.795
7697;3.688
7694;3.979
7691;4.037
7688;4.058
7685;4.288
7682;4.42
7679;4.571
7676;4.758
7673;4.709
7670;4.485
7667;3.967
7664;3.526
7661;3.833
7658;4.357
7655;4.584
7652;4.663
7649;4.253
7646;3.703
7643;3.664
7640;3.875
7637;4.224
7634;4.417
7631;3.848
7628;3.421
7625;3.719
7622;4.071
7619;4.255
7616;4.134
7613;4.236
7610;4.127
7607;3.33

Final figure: 4.37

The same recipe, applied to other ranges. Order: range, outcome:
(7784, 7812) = 5.03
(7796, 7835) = 5.15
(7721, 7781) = 4.62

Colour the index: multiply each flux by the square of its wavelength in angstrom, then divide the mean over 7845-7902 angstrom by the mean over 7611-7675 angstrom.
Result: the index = 1.22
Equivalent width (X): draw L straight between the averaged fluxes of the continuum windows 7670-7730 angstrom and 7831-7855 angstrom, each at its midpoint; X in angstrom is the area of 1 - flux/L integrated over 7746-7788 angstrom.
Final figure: 0.26 angstrom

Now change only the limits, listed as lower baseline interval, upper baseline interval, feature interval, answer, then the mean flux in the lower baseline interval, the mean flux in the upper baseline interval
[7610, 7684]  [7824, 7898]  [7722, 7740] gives -1.30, 4.15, 4.78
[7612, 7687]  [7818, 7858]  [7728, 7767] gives 0.30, 4.16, 4.95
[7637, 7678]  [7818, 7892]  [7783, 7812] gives -2.33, 4.19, 4.83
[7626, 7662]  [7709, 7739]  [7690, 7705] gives 1.63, 4.07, 4.64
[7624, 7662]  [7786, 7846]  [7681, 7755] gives 1.51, 4.05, 5.1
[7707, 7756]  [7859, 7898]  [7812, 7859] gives -3.49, 4.58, 4.71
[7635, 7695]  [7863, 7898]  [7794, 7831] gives -4.81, 4.2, 4.76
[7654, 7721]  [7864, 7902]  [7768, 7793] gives -1.95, 4.26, 4.75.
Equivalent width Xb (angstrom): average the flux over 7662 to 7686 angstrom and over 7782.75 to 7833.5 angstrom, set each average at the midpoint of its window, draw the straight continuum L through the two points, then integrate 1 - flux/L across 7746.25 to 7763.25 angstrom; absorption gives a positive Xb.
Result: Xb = 1.4 angstrom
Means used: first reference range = 4.33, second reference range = 5.11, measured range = 4.4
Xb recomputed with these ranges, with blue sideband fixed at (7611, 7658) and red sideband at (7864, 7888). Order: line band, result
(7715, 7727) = -1.0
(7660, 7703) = 0.6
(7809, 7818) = -1.6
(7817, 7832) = -1.7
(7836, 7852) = -0.8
